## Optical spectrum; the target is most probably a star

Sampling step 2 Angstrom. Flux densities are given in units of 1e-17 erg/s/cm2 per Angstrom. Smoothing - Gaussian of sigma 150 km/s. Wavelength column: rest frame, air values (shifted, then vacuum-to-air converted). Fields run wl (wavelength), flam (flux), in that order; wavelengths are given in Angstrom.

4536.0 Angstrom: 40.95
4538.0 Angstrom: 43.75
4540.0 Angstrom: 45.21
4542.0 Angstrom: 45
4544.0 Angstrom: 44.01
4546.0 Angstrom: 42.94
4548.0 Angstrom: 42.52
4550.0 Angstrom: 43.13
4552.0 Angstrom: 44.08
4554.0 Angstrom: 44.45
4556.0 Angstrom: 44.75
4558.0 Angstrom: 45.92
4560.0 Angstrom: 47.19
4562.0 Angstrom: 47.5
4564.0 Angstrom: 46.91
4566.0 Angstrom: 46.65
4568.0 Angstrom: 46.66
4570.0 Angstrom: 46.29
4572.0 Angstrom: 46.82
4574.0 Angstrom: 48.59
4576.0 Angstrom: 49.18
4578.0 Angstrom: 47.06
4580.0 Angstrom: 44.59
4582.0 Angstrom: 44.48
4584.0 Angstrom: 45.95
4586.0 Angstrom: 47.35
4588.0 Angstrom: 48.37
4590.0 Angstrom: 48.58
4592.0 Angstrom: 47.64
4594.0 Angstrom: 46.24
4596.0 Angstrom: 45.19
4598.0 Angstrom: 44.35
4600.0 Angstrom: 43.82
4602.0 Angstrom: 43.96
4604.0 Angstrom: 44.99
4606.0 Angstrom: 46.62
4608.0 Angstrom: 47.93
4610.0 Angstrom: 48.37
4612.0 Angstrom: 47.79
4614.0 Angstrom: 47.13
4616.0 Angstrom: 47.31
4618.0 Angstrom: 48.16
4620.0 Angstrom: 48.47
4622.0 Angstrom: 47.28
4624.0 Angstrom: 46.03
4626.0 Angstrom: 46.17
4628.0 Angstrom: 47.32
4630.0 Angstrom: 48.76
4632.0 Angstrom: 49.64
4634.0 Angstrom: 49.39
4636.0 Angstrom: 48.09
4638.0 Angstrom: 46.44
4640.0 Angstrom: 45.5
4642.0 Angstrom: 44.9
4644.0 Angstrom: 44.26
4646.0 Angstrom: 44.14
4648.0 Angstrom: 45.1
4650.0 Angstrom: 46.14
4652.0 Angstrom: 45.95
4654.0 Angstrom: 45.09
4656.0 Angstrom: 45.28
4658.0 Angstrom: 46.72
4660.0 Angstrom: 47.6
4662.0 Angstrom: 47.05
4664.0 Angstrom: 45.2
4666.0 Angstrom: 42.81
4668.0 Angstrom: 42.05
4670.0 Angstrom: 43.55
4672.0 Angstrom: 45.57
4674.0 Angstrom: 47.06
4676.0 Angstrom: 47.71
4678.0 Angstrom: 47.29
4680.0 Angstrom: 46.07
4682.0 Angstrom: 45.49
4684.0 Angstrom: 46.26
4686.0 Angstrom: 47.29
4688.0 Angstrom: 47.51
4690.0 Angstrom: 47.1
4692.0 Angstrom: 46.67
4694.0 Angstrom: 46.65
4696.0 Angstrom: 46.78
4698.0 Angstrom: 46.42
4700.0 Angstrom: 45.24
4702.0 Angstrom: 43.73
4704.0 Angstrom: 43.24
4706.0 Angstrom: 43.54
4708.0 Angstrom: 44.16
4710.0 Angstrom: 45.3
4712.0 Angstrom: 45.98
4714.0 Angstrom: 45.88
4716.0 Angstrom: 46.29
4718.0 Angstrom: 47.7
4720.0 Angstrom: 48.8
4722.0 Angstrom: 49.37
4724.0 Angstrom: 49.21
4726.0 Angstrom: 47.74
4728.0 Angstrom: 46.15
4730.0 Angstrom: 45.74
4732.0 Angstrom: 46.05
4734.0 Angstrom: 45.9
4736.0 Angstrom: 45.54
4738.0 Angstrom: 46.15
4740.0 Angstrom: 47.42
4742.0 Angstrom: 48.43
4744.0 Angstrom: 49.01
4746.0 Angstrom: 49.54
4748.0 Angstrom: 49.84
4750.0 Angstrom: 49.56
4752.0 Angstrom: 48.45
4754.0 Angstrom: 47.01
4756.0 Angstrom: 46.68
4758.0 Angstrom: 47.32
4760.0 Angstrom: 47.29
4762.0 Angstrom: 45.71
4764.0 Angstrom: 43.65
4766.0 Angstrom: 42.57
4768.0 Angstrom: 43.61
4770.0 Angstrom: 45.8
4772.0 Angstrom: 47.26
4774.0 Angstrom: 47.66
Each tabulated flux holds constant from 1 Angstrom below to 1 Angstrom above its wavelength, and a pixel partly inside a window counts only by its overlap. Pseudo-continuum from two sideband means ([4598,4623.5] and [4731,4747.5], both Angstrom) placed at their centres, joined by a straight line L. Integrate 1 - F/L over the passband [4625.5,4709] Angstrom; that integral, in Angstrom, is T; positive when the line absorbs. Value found 1.8 Angstrom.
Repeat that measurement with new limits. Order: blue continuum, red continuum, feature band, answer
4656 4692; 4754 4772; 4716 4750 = -1.48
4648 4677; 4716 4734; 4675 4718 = 0.54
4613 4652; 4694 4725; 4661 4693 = 0.35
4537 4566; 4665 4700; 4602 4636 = -1.53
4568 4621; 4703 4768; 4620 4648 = -0.03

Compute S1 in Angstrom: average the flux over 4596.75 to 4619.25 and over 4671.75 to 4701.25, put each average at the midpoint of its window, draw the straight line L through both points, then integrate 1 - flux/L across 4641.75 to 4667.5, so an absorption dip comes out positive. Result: 0.7 Angstrom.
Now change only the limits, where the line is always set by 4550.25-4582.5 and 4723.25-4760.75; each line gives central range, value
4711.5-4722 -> 0.03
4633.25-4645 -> 0.11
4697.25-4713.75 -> 0.88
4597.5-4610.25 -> 0.25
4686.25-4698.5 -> 0.07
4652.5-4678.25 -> 0.77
